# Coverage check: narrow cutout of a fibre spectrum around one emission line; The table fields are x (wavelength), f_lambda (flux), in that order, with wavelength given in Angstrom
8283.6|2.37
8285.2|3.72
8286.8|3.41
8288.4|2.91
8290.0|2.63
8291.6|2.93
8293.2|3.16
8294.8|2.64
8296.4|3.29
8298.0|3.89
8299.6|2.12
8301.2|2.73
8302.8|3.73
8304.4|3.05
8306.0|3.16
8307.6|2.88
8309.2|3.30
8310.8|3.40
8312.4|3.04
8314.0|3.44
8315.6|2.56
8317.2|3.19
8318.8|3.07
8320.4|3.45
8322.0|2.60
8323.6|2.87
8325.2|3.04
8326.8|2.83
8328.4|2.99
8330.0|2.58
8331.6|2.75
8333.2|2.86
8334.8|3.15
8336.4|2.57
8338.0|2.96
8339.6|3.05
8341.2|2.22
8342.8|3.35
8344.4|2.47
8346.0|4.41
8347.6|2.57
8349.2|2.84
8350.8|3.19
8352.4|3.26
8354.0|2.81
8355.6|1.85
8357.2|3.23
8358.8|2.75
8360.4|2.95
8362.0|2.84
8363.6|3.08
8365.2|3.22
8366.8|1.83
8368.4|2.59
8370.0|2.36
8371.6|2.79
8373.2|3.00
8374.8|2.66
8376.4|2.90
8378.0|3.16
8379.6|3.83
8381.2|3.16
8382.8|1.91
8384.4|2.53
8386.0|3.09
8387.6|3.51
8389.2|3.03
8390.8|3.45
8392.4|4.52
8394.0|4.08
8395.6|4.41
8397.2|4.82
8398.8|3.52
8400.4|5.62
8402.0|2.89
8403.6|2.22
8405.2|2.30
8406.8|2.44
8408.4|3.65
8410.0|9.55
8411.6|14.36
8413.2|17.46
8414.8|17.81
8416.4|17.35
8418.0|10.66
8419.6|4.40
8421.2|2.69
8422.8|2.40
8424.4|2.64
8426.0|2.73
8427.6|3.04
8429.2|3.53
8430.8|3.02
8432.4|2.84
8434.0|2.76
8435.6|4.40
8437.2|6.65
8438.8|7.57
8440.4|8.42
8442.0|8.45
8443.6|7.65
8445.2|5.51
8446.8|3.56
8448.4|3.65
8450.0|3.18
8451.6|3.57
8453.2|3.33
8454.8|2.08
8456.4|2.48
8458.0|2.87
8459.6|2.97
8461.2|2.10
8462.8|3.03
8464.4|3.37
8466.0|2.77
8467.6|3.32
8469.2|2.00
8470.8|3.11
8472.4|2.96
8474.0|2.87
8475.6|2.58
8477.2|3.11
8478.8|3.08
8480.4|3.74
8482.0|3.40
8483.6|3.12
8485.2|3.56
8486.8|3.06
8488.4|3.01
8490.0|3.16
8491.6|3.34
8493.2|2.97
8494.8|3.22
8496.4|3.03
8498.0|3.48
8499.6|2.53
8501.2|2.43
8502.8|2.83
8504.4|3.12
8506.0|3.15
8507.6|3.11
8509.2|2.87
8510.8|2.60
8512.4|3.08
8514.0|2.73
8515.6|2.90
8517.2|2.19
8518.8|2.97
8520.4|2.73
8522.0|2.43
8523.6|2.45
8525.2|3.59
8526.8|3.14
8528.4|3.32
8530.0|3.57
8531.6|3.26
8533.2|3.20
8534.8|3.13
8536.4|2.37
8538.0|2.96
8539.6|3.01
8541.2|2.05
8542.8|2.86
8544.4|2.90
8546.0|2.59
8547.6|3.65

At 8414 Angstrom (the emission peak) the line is H-alpha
